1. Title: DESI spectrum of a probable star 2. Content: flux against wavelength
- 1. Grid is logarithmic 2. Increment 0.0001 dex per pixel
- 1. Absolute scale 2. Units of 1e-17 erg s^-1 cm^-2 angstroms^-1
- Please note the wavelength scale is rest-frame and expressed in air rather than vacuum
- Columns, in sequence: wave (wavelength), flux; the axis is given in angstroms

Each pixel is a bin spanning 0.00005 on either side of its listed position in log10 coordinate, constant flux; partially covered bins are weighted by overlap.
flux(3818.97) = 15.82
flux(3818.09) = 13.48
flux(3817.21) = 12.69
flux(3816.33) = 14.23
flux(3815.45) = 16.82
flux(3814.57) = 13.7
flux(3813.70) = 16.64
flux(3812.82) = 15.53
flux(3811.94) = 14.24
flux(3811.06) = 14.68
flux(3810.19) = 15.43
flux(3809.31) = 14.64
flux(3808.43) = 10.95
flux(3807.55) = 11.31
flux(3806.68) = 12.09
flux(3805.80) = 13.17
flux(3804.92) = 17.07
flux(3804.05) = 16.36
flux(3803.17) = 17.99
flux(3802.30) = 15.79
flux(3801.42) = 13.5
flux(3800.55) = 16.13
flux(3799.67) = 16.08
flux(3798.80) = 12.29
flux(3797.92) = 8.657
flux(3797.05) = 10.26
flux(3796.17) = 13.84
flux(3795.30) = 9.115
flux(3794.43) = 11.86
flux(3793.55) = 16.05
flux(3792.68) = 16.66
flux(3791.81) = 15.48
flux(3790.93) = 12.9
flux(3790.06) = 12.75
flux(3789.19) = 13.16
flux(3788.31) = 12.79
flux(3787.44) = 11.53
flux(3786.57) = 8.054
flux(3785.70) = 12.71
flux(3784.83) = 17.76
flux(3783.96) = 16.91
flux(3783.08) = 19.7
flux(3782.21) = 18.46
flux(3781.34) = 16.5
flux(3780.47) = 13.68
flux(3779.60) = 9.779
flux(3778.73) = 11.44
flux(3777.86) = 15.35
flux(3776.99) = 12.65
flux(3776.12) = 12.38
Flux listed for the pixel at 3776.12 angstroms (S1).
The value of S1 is 12.38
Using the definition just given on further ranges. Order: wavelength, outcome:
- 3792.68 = 16.66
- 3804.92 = 17.07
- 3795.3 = 9.115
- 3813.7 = 16.64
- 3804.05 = 16.36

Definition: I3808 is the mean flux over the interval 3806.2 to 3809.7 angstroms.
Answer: 12.2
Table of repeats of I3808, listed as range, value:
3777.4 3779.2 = 13.3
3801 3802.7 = 14.6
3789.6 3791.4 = 12.9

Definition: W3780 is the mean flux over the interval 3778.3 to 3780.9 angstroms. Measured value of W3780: 11.6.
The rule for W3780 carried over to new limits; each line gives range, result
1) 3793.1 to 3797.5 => 12.2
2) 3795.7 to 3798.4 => 10.9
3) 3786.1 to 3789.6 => 11.4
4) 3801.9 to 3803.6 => 17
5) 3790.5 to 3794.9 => 14.5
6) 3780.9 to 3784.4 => 17.9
